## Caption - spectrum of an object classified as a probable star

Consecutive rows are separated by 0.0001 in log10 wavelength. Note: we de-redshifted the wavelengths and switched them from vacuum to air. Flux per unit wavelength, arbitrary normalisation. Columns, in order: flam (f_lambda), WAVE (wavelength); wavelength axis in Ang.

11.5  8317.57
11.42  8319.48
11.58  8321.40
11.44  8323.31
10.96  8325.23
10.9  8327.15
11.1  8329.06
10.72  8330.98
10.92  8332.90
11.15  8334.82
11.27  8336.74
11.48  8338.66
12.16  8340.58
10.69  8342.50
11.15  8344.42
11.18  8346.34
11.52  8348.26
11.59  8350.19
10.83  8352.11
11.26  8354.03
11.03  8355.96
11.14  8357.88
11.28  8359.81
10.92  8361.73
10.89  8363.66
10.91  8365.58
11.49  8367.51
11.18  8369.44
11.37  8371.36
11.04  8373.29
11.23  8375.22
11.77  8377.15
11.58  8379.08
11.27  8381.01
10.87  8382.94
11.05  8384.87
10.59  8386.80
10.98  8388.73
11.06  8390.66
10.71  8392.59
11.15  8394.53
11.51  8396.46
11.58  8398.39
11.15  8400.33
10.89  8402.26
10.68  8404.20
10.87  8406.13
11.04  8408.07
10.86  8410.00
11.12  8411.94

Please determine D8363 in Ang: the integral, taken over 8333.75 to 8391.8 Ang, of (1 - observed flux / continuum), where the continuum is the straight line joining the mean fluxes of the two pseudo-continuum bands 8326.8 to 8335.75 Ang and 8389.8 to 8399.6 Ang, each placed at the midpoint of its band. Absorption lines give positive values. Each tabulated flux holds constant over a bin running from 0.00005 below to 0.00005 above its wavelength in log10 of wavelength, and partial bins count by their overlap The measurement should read -0.6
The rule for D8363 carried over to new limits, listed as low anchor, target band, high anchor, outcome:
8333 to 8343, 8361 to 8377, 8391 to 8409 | 0.1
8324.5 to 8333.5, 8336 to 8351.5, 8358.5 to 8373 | -0.5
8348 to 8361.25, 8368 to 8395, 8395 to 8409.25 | 0.0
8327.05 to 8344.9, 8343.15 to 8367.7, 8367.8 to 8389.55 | 0.1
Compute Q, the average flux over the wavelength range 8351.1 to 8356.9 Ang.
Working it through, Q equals 11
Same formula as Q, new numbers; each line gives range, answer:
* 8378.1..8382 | 11.4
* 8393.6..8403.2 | 11.3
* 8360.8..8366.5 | 10.9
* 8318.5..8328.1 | 11.3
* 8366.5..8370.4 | 11.3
